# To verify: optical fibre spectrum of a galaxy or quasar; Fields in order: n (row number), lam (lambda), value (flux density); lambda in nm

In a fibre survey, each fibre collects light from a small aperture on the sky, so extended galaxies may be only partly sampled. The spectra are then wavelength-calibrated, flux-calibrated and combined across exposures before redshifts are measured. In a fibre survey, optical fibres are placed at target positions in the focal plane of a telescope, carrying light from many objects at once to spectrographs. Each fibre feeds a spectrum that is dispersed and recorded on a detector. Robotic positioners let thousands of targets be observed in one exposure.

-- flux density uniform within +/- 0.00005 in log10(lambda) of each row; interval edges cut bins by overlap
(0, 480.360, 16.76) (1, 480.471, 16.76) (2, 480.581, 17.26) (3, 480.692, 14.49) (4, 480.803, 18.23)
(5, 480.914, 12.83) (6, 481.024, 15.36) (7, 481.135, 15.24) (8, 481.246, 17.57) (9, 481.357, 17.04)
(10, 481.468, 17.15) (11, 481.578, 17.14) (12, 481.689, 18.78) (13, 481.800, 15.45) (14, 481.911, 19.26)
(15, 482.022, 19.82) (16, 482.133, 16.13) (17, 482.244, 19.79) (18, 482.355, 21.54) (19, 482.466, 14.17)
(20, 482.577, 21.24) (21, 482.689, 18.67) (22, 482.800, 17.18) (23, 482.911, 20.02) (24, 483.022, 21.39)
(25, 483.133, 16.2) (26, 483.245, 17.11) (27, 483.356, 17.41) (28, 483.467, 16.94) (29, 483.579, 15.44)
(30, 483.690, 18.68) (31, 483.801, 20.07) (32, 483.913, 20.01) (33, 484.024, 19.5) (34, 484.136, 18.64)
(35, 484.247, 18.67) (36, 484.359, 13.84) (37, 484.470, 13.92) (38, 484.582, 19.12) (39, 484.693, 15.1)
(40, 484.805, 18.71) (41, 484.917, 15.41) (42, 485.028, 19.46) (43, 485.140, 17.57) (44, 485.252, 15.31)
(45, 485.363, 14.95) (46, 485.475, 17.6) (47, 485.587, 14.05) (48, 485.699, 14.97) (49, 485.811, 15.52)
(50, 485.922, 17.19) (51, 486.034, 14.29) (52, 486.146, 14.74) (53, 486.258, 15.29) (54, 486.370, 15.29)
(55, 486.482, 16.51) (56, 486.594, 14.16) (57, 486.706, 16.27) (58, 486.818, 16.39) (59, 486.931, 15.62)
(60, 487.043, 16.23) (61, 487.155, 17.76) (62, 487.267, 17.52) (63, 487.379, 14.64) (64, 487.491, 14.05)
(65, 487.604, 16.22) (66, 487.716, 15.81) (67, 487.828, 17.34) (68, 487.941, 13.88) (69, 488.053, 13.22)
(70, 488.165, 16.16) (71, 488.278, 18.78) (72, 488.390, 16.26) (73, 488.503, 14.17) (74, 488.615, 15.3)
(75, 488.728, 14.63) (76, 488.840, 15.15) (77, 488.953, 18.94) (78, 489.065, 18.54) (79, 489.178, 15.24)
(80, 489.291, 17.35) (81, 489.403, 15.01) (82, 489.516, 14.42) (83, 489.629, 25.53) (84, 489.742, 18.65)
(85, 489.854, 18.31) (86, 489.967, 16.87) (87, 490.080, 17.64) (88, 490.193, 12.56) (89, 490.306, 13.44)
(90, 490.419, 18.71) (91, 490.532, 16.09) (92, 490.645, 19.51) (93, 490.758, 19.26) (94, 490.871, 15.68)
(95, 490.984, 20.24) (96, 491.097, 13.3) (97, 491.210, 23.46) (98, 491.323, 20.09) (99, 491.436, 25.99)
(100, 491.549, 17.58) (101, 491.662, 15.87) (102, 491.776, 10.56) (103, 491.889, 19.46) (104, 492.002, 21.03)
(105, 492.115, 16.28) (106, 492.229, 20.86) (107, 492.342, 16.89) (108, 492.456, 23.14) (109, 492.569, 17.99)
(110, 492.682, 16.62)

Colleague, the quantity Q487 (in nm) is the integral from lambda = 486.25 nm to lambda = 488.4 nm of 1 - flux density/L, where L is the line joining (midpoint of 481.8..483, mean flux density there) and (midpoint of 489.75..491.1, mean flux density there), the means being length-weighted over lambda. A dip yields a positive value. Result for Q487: 0.22 nm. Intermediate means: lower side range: 18.7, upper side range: 17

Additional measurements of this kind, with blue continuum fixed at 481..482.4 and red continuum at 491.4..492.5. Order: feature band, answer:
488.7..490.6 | 0.150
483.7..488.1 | 0.430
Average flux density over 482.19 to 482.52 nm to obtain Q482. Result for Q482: 18.5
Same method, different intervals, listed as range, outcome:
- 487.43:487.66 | 15.1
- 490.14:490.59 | 15.2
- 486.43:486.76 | 15.6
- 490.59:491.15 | 17.6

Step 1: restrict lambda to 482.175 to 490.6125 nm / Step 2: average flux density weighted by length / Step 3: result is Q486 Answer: 16.8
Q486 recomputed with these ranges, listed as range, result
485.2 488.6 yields 15.7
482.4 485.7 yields 17.4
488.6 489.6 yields 16.3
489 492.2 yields 17.8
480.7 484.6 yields 17.6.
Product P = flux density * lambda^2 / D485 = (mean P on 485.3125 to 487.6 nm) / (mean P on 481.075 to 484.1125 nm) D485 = 0.9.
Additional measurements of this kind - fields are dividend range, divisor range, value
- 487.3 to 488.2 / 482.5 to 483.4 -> 0.84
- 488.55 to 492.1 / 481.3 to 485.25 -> 1.01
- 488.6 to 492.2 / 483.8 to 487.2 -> 1.09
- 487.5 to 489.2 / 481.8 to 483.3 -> 0.88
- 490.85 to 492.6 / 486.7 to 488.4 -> 1.19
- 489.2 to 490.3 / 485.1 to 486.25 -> 1.12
